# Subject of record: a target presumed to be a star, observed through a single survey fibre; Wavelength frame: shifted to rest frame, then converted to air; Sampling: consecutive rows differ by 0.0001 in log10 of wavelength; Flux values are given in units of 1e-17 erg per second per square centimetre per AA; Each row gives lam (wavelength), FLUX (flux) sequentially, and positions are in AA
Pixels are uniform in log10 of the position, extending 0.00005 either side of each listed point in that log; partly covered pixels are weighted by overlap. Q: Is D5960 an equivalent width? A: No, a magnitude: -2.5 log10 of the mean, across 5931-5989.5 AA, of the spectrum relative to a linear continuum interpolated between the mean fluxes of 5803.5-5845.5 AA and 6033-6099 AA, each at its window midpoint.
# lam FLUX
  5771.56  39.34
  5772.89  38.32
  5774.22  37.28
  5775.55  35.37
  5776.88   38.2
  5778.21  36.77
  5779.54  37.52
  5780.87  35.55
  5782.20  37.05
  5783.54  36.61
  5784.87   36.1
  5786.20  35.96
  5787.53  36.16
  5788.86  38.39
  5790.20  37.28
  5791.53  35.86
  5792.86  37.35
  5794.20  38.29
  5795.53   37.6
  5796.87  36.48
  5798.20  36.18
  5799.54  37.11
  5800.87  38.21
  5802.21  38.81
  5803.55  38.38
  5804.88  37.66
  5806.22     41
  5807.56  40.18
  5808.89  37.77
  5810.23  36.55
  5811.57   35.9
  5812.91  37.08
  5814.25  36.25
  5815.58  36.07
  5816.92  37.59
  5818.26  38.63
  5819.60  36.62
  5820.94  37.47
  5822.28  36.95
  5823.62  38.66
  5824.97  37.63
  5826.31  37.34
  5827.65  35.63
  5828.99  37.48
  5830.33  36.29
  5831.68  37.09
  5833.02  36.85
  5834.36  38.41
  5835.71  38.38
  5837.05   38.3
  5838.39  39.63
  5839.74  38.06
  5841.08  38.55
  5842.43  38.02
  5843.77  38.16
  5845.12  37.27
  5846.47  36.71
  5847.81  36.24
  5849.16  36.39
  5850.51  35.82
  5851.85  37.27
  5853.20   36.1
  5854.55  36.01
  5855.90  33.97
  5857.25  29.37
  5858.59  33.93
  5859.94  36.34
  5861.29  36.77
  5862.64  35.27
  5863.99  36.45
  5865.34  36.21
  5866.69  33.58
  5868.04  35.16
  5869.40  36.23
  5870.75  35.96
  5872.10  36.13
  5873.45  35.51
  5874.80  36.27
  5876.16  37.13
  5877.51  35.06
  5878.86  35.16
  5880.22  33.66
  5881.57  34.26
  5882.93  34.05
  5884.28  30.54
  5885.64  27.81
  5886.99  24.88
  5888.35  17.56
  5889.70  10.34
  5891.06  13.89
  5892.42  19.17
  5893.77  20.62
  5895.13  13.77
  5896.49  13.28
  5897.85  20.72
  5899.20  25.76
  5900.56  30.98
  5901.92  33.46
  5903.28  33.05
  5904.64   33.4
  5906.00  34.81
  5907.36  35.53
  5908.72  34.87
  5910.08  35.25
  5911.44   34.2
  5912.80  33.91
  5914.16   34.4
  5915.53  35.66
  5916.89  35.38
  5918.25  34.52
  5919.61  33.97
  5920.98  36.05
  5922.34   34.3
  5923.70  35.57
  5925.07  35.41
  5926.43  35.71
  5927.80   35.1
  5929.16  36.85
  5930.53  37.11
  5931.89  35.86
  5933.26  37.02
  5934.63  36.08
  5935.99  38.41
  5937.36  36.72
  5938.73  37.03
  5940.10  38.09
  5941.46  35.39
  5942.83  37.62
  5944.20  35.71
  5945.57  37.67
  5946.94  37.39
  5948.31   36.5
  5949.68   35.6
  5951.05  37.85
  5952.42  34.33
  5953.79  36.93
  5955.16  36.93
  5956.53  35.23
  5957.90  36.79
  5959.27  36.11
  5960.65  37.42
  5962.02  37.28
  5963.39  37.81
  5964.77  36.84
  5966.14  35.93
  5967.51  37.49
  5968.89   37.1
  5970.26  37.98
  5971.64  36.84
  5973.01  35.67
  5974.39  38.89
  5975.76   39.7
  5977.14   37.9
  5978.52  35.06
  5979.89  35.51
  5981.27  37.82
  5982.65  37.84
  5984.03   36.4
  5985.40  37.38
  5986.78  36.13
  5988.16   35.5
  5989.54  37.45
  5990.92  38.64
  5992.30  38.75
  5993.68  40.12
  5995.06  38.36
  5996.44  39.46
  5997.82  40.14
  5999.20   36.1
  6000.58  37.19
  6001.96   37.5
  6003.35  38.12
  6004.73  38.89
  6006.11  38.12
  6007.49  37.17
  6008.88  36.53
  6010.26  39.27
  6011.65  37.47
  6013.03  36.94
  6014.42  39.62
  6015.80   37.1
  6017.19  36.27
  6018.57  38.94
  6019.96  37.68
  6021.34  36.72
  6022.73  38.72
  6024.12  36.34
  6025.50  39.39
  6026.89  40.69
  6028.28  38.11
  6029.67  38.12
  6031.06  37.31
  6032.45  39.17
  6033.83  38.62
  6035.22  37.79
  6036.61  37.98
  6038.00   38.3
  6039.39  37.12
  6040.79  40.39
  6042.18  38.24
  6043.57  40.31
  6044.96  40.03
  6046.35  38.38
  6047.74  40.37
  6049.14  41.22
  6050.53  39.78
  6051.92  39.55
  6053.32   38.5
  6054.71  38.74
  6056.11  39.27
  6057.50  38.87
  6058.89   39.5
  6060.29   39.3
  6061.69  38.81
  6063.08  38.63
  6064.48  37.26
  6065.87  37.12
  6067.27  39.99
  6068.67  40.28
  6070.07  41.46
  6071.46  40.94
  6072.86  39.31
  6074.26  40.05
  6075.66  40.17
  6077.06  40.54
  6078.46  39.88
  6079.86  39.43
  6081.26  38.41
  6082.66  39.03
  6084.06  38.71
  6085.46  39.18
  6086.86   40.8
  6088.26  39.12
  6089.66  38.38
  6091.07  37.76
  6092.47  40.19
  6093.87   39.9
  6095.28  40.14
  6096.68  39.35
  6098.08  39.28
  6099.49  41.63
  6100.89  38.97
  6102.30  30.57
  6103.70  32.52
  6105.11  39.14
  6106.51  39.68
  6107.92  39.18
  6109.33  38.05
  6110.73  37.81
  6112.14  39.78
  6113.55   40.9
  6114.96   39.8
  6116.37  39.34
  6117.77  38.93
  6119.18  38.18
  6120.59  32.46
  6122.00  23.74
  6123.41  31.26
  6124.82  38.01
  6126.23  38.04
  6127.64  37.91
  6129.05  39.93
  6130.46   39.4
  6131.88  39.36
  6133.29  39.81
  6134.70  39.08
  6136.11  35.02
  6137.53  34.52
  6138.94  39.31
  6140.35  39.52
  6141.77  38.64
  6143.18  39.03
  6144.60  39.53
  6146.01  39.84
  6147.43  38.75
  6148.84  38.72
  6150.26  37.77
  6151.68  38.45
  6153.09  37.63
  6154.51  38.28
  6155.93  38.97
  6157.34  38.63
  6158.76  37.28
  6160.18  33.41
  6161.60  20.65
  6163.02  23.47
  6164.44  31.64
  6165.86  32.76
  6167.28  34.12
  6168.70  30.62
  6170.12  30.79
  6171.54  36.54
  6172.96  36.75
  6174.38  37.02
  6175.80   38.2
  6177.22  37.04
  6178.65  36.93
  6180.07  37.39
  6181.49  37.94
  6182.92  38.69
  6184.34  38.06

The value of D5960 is 0.05 mag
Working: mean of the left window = 37.7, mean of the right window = 39.3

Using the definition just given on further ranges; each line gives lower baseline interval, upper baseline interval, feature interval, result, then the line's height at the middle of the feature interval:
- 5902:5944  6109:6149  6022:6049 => -0.06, 36.7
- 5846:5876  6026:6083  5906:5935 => 0.04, 36.7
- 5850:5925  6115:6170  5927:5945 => -0.13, 32.5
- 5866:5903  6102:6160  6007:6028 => -0.14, 33.3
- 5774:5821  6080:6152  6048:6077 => -0.04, 38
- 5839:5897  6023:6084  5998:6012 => -0.01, 37.3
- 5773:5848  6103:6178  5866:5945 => 0.16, 37.1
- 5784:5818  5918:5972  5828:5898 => 0.13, 37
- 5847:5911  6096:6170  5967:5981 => -0.12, 33.2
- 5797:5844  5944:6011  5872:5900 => 0.39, 37.5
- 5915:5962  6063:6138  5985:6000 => -0.03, 36.9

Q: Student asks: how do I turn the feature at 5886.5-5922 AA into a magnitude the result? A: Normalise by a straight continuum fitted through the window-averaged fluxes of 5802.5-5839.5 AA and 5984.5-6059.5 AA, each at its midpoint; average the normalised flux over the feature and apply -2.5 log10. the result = 0.325 mag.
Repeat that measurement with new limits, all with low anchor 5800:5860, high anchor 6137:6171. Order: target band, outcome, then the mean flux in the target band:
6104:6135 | -0.057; 37.6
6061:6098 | -0.102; 39.4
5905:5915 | 0.063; 34.7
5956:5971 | -0.013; 36.9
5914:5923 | 0.054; 34.9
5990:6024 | -0.052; 38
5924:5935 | 0.016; 36.1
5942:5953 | -0.001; 36.6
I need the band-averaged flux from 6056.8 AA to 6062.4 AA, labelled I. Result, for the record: 39.2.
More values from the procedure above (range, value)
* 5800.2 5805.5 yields 38.3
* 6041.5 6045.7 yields 39.6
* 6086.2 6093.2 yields 39.3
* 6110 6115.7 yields 39.5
